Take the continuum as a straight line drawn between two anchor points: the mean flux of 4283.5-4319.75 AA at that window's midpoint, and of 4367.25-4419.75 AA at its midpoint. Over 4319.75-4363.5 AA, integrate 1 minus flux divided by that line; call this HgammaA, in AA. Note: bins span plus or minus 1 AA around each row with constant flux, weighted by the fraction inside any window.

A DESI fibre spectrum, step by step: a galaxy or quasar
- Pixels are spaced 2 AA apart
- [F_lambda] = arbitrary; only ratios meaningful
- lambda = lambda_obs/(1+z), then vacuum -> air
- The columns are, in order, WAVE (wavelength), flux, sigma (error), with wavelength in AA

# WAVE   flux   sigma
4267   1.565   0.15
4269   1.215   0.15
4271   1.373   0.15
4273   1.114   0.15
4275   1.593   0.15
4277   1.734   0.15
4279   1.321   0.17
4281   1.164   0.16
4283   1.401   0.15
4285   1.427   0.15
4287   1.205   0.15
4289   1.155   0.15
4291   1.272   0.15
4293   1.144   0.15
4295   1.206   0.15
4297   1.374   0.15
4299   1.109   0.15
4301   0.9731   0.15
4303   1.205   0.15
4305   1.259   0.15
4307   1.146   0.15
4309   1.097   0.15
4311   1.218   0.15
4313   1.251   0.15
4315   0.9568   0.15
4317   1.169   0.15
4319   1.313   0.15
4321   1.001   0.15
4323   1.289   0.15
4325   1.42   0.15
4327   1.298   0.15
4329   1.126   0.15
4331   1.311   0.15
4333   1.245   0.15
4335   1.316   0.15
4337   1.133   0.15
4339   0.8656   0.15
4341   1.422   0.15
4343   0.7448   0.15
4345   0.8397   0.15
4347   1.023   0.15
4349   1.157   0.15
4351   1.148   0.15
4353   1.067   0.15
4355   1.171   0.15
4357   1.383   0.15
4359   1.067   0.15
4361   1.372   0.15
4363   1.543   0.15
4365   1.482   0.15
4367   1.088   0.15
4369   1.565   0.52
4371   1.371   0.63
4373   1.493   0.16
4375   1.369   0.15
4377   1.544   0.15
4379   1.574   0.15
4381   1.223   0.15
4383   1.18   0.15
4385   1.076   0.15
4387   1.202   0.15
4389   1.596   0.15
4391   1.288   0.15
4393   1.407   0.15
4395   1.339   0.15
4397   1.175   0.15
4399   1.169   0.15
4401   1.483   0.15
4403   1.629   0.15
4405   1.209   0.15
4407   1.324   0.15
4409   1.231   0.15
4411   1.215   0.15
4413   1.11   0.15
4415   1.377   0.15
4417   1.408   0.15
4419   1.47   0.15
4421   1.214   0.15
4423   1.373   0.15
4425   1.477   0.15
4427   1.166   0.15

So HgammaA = 2.90 AA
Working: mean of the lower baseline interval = 1.2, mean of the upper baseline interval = 1.34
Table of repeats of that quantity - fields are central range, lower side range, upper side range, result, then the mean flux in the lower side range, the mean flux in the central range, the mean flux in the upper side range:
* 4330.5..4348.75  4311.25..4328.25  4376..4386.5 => 2.2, 1.21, 1.1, 1.31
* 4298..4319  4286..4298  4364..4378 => 2.0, 1.23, 1.15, 1.42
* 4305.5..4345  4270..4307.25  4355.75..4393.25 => 4.3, 1.27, 1.17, 1.36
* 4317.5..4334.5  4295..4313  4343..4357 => -1.9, 1.18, 1.25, 1.07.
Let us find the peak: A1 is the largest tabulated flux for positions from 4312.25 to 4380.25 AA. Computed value 1.574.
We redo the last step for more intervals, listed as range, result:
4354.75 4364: 1.543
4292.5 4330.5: 1.42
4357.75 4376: 1.565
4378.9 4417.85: 1.629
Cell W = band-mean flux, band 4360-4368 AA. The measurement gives 1.37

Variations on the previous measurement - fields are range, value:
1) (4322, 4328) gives 1.34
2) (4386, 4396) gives 1.37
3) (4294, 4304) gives 1.17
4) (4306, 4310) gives 1.12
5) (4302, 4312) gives 1.19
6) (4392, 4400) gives 1.27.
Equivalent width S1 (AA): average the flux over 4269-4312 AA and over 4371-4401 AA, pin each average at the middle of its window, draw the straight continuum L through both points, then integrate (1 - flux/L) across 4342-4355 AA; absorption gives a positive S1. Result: 3.0 AA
